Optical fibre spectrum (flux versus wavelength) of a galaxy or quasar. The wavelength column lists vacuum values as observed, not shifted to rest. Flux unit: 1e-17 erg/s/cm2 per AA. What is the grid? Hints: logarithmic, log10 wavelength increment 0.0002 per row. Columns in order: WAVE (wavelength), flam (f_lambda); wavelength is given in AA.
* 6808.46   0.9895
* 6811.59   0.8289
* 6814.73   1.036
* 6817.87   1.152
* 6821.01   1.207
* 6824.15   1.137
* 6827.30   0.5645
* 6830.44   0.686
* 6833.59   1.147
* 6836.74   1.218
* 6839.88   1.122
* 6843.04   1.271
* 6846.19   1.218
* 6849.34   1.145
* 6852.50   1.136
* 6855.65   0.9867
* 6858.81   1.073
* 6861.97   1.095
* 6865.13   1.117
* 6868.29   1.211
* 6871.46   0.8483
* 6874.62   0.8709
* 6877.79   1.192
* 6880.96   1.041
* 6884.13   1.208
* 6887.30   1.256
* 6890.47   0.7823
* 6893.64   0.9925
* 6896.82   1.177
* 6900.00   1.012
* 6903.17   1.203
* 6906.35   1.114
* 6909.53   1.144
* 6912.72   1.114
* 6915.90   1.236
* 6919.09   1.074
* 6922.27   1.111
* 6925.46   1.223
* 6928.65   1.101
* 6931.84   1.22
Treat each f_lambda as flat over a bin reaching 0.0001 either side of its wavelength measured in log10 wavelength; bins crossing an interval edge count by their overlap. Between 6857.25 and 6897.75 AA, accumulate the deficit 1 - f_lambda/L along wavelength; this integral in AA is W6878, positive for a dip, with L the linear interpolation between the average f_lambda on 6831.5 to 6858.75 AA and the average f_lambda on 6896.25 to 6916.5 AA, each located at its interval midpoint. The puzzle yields 2.7 AA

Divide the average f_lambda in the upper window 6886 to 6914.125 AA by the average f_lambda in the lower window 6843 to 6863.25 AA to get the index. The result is 0.97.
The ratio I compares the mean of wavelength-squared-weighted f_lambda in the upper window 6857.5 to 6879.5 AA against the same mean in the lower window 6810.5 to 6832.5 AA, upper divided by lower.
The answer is 1.13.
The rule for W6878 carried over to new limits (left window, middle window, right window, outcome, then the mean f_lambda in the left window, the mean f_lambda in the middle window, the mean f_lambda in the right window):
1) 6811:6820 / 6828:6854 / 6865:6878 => -1.7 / 1.04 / 1.1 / 1.02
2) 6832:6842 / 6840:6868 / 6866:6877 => -1.3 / 1.17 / 1.13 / 1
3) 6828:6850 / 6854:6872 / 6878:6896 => 0.2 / 1.09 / 1.07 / 1.07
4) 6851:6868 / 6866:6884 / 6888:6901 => 0.1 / 1.09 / 1.05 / 1.01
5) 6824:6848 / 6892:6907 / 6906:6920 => 0.3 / 1.04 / 1.1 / 1.14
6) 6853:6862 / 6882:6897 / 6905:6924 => 0.3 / 1.05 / 1.07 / 1.13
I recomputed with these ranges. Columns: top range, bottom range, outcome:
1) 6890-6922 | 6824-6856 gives 1.06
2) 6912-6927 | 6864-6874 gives 1.13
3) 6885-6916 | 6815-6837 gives 1.12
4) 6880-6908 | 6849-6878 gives 1.04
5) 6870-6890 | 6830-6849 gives 0.94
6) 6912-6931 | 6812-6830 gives 1.20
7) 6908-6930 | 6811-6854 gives 1.10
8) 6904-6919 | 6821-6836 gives 1.25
